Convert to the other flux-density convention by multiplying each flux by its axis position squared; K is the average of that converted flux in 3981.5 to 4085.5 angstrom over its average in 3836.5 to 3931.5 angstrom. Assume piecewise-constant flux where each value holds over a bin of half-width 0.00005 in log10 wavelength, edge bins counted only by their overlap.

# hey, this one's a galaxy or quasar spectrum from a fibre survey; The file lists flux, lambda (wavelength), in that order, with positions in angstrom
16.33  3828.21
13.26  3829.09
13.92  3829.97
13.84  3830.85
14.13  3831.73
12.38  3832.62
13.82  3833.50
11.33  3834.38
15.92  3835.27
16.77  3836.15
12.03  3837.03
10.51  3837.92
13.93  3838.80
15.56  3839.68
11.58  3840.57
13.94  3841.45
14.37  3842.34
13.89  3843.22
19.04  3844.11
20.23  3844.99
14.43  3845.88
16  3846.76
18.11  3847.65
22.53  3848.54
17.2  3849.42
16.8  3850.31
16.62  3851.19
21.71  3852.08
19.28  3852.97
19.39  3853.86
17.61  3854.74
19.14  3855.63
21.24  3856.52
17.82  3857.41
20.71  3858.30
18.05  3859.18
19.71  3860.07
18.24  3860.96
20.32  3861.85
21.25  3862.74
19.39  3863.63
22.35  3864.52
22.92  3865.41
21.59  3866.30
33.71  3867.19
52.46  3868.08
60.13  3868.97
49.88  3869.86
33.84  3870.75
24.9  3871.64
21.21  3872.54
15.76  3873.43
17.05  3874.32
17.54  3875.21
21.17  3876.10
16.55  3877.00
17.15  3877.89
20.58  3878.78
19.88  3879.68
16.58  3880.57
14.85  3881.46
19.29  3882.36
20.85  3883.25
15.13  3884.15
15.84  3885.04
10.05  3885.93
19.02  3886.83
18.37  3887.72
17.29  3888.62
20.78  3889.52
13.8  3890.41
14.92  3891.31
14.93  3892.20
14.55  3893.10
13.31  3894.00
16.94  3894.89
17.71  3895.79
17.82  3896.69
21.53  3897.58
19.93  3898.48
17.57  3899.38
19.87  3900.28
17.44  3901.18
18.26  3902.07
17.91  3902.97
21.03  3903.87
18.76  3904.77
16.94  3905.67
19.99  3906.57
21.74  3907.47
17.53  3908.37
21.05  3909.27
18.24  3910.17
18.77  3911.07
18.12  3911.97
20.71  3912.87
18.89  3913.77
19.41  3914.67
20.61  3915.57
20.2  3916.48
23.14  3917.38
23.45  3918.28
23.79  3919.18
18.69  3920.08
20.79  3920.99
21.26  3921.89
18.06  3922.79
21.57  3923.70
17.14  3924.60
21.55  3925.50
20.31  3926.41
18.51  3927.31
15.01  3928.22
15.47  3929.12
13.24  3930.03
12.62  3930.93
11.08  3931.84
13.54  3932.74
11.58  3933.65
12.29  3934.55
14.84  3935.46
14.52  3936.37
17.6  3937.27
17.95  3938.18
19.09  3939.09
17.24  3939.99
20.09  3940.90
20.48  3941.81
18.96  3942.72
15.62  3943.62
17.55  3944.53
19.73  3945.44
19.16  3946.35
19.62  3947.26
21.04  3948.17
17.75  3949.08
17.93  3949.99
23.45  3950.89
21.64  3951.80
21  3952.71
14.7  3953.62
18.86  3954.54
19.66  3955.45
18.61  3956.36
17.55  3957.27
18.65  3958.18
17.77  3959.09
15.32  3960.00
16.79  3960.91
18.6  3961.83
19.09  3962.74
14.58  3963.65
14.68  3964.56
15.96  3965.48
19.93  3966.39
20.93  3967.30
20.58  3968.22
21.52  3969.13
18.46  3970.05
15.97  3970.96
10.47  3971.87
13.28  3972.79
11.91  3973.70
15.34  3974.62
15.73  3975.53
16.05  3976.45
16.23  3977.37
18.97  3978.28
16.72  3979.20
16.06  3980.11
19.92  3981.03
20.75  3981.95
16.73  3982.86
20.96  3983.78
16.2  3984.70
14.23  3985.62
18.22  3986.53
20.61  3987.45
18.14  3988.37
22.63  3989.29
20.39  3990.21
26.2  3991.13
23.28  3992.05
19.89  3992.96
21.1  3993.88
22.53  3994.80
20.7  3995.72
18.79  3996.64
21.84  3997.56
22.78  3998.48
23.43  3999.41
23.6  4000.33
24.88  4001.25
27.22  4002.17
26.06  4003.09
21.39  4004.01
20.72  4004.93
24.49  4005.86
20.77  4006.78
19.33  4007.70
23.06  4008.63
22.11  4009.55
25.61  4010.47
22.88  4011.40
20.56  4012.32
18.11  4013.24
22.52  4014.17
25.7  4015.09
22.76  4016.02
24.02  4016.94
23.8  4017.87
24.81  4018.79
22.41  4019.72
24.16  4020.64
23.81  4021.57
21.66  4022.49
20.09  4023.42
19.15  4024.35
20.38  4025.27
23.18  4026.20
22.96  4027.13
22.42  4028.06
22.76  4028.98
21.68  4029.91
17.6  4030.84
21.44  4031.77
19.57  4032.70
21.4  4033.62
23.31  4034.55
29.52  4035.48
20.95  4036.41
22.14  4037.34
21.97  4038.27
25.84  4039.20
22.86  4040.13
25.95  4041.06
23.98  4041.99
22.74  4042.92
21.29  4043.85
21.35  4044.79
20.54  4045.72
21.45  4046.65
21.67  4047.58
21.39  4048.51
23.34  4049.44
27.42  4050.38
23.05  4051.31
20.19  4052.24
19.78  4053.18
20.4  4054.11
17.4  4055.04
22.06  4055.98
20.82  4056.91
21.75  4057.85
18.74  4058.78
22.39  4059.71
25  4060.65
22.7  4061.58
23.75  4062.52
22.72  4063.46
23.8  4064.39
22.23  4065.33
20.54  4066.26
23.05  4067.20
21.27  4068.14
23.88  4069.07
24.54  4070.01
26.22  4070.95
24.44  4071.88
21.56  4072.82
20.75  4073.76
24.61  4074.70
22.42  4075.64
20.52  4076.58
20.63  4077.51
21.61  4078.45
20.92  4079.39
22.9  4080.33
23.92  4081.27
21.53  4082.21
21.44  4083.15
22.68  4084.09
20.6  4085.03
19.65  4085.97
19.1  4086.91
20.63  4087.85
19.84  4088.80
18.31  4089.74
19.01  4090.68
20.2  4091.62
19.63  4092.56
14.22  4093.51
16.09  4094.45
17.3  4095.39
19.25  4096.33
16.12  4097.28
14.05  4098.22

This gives 1.2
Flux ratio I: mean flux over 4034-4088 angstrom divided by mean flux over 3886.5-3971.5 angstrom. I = 1.23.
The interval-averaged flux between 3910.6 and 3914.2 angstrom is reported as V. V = 19.1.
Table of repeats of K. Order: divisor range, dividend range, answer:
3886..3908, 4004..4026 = 1.33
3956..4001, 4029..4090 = 1.24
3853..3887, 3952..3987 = 0.81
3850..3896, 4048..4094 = 1.14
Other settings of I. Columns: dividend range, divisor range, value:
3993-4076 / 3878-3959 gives 1.24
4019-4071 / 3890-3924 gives 1.18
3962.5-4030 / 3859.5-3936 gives 1.03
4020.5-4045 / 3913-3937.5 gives 1.26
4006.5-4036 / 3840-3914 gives 1.12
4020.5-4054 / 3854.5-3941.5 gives 1.13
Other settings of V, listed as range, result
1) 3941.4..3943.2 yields 19.7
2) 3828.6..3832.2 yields 13.8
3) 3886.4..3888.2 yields 18.7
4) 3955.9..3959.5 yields 18.2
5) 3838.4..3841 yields 13.7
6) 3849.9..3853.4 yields 18.6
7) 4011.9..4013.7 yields 19.4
